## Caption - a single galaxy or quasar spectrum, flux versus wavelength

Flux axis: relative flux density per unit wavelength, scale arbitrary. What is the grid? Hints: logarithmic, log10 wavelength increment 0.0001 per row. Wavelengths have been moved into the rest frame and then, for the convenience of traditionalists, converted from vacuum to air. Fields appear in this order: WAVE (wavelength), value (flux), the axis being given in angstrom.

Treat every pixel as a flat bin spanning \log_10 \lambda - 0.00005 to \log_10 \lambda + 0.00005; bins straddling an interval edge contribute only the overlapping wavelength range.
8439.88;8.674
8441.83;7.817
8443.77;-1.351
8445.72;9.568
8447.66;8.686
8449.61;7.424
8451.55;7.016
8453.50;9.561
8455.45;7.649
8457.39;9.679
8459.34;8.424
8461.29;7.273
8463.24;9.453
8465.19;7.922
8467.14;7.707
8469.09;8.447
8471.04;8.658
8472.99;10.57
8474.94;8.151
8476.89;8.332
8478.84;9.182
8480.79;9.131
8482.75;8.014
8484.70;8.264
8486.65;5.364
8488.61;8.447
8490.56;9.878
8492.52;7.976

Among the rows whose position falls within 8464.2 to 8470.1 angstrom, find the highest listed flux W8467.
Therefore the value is 8.447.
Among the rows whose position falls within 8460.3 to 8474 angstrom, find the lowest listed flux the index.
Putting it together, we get 7.273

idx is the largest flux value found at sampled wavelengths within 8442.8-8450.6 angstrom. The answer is 9.568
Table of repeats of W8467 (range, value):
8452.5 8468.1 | 9.679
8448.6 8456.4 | 9.561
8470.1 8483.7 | 10.57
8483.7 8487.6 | 8.264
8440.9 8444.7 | 7.817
